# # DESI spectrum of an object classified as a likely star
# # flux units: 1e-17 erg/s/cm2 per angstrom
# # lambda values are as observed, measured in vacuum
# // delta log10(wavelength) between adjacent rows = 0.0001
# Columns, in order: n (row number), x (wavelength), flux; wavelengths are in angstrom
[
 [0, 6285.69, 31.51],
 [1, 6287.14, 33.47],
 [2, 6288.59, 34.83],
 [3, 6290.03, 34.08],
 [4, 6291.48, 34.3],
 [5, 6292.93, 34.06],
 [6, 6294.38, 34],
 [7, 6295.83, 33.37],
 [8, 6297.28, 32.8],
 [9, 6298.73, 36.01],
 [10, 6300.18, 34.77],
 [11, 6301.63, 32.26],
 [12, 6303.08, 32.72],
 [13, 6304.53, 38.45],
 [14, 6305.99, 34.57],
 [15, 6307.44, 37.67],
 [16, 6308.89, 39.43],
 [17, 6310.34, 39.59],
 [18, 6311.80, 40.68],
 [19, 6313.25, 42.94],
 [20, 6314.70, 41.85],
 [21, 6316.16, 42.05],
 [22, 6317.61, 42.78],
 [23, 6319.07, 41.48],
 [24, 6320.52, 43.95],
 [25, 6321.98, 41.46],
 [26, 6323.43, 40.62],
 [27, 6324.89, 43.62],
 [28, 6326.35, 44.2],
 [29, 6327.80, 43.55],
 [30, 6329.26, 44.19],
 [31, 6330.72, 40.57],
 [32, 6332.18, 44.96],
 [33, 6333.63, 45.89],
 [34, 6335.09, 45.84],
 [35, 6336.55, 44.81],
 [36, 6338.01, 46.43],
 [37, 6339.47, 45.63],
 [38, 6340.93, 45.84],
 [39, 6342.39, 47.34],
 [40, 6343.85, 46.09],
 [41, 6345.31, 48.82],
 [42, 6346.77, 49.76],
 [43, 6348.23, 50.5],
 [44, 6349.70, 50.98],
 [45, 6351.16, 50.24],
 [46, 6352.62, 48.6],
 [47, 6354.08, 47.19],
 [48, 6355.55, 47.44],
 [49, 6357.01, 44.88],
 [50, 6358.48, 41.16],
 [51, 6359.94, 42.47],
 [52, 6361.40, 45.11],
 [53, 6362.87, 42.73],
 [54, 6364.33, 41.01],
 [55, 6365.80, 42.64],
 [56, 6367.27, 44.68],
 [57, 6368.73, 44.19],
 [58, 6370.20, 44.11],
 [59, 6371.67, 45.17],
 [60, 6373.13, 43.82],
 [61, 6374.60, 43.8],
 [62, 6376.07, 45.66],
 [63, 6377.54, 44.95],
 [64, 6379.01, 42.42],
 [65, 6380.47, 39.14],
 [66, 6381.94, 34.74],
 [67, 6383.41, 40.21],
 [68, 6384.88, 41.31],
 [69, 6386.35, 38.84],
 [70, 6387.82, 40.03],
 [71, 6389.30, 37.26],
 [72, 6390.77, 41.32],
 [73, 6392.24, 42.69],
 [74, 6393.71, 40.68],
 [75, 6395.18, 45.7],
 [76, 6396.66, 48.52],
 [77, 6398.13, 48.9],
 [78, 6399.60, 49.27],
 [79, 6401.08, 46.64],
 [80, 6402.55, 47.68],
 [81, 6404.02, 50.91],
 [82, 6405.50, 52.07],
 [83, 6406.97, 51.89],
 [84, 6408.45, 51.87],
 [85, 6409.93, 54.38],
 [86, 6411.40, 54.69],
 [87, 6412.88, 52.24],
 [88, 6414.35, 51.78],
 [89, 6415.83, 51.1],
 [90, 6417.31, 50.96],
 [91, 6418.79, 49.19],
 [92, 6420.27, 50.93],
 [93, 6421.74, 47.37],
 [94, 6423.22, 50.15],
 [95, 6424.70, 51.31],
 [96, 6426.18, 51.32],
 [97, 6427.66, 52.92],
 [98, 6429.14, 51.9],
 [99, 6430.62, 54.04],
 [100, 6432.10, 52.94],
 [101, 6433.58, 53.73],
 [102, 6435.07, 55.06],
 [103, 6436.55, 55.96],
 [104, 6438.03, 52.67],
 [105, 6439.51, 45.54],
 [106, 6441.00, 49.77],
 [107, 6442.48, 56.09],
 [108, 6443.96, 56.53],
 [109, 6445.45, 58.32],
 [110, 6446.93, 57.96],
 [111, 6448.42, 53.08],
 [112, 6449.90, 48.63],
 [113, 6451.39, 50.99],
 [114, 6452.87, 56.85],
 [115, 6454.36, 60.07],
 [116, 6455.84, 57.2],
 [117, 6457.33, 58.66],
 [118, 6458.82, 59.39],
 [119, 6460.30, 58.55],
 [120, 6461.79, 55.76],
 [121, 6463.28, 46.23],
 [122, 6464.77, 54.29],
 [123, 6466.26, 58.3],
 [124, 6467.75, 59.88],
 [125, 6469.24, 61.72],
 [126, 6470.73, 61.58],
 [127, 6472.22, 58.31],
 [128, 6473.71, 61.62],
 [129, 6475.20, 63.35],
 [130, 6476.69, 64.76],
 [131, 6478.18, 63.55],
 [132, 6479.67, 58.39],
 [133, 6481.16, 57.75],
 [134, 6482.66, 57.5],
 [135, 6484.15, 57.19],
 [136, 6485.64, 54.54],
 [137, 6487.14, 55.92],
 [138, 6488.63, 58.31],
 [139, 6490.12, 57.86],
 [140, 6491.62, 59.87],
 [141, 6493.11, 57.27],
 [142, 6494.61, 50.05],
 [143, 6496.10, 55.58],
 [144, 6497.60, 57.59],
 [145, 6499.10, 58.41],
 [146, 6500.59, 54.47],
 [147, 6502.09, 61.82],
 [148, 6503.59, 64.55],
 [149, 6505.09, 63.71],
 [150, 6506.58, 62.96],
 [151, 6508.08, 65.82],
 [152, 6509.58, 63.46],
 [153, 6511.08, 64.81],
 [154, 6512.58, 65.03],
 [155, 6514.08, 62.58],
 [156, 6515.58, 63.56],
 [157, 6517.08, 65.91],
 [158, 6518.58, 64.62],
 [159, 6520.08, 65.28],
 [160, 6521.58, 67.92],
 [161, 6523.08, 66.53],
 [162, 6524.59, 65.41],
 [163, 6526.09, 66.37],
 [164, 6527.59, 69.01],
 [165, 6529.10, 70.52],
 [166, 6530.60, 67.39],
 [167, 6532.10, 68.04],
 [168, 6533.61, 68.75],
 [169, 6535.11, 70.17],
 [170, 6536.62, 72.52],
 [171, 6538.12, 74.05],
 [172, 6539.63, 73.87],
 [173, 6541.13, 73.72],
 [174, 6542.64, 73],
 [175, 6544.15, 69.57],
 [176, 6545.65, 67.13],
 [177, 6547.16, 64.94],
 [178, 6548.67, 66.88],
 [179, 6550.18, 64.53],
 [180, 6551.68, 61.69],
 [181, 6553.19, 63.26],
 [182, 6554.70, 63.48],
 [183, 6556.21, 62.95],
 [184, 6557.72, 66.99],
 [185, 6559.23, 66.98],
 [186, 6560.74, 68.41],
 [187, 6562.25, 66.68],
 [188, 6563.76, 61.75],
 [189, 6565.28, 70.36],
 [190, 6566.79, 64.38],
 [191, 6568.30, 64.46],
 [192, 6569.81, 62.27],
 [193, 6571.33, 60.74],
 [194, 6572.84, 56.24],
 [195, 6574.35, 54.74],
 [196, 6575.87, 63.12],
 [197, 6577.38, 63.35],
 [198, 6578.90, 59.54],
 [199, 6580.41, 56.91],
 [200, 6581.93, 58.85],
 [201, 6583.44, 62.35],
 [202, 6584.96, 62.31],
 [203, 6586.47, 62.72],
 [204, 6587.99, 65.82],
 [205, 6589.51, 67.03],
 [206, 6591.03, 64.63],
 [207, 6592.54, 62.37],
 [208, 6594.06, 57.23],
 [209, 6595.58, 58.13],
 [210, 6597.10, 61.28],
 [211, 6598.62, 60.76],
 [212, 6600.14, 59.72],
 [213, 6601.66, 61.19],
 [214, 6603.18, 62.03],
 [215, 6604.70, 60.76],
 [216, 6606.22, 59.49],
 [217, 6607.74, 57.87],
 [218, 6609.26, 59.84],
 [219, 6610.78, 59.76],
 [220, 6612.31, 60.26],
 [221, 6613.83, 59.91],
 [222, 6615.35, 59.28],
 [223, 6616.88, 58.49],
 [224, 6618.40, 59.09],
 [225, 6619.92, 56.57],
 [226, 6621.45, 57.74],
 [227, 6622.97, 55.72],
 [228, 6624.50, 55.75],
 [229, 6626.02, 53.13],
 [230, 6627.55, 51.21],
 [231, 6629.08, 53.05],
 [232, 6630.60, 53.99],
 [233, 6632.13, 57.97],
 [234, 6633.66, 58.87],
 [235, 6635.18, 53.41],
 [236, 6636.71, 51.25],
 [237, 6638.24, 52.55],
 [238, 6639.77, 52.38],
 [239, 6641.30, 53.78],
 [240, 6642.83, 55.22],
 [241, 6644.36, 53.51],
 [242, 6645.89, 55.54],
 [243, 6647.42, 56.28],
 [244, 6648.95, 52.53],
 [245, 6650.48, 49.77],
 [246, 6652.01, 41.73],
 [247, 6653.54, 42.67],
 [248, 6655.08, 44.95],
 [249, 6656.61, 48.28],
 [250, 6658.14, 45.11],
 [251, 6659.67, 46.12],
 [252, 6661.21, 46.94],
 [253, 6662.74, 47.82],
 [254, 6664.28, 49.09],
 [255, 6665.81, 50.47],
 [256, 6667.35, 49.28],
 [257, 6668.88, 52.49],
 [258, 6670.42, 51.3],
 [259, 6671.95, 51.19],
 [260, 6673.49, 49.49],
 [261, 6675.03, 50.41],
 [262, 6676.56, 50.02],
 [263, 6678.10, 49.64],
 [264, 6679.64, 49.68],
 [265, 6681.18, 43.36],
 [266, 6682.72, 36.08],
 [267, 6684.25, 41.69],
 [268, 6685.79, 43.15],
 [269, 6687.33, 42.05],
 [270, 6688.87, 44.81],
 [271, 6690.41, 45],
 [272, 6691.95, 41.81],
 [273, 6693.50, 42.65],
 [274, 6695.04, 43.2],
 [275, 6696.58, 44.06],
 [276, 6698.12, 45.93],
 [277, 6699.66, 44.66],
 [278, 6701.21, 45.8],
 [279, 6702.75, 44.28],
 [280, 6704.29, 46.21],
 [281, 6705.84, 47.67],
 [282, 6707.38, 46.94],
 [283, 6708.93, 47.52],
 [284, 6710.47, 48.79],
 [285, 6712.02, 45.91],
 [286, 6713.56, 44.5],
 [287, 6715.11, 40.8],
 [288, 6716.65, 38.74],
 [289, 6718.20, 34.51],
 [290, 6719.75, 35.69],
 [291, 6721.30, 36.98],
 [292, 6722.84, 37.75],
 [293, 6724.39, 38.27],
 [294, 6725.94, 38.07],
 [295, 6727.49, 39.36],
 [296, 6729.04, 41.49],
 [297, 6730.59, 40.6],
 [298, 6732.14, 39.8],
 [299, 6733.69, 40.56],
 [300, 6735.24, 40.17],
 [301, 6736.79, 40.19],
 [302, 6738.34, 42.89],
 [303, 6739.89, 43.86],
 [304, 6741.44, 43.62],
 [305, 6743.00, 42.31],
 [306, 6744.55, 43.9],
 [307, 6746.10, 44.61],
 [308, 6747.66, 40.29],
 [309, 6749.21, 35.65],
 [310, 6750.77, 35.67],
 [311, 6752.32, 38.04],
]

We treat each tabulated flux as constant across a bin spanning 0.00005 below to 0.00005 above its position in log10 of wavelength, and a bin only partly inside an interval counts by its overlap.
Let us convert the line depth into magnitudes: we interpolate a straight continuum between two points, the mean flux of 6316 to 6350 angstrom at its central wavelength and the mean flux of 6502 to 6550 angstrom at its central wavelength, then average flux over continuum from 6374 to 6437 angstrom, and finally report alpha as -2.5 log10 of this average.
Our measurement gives 0.12 mag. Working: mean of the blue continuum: 45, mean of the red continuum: 67.2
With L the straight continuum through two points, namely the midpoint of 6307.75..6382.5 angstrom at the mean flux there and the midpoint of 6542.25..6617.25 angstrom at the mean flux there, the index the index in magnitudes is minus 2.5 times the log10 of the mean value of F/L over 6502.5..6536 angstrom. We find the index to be -0.14 mag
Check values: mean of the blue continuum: 44.1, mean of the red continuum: 62.5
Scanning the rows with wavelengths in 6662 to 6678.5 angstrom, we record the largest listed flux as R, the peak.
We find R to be 52.49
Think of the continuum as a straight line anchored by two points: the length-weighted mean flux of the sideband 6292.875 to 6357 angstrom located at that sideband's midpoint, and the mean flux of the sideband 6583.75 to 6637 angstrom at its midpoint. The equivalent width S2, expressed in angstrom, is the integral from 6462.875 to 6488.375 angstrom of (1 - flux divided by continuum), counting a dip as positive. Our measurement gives -3.8 angstrom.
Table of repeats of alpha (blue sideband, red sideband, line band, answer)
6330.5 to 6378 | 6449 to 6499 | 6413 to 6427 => 0.03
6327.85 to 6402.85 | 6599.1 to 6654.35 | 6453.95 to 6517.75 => -0.20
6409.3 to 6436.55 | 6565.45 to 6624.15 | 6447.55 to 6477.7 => -0.07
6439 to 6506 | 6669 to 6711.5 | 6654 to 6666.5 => 0.01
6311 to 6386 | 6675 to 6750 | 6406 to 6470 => -0.22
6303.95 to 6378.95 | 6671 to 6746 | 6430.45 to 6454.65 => -0.22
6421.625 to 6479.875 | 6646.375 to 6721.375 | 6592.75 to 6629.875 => -0.19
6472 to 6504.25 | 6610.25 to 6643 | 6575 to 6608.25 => -0.09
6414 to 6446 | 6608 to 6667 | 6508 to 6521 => -0.22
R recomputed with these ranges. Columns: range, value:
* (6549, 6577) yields 70.36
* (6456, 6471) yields 61.72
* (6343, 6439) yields 55.96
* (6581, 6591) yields 67.03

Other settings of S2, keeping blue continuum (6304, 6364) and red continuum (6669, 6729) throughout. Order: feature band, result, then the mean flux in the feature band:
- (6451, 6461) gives -3.09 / 57.7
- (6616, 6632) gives -4.23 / 55.6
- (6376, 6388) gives 0.95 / 40.6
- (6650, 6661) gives -0.38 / 45.5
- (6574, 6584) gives -3.64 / 60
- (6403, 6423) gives -3.34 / 51.4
